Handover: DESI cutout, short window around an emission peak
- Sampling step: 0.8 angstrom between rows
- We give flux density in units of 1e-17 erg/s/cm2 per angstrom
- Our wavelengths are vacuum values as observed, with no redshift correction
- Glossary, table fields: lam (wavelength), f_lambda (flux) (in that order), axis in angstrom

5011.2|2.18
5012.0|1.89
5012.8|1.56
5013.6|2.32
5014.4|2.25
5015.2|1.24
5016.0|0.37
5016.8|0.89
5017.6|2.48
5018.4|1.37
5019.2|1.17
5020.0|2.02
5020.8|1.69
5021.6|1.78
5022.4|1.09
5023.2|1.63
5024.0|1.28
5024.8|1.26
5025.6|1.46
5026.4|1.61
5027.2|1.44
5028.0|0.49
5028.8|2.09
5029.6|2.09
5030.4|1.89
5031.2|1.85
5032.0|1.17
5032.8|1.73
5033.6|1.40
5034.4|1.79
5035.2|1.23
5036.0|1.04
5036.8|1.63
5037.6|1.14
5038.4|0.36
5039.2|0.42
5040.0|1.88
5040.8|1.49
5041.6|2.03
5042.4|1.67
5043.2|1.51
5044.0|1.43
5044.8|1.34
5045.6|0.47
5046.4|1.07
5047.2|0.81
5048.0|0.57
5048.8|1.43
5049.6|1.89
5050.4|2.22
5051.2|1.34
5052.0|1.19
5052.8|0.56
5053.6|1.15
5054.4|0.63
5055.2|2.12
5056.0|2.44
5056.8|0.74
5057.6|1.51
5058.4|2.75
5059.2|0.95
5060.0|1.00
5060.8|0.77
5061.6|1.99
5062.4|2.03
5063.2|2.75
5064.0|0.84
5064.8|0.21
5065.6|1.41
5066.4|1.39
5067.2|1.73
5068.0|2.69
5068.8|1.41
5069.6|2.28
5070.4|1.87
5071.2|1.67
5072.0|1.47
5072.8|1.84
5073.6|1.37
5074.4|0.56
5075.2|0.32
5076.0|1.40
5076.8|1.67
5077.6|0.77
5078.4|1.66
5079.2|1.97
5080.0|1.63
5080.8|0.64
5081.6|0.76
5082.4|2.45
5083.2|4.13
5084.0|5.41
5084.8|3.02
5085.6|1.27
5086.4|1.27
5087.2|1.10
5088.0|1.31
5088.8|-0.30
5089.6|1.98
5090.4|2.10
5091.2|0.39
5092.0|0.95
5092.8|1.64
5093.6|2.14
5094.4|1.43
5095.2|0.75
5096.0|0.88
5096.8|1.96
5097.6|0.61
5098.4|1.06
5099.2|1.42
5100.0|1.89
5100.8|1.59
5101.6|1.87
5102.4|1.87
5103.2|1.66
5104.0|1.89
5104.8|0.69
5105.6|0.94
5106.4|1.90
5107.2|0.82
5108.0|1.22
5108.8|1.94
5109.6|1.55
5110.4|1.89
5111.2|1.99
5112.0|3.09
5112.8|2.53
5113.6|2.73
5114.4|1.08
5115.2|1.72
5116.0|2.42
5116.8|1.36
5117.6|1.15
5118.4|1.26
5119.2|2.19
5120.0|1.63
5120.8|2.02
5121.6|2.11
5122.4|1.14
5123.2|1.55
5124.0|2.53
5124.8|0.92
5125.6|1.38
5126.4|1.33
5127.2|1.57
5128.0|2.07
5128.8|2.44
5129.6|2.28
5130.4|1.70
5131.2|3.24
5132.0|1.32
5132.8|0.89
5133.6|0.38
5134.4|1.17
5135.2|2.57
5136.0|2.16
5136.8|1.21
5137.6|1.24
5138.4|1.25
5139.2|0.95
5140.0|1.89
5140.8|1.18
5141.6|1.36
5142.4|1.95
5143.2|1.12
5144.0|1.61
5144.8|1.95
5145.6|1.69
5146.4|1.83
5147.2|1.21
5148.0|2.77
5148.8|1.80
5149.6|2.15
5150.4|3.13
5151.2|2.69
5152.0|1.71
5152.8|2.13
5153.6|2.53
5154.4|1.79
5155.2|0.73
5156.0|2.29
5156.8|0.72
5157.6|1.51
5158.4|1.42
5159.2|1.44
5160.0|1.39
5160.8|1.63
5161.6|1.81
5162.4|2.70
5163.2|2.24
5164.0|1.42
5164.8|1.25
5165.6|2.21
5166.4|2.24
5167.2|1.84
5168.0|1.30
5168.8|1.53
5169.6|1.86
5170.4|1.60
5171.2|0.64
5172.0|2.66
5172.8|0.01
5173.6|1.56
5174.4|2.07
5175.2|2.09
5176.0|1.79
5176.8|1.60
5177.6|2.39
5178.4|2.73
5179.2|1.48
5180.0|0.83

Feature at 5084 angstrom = H-gamma 4340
